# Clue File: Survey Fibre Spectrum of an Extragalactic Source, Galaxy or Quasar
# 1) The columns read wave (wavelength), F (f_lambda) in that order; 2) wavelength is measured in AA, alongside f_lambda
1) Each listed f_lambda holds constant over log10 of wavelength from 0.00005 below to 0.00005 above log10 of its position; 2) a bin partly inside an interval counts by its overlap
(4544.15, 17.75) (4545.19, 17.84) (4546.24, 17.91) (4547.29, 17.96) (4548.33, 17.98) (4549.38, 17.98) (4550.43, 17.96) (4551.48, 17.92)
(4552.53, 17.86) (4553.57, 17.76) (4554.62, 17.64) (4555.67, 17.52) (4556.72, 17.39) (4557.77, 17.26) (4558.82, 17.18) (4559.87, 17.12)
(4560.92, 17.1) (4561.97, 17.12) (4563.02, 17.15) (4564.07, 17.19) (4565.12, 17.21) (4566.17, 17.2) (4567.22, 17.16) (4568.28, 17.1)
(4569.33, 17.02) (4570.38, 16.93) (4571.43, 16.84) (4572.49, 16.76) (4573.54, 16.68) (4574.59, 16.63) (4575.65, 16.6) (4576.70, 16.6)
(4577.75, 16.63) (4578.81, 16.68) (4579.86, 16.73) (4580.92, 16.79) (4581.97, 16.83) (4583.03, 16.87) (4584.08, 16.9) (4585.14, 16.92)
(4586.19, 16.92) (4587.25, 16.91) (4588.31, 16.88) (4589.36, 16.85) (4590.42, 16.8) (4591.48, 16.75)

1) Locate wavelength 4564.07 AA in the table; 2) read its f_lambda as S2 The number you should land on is 17.19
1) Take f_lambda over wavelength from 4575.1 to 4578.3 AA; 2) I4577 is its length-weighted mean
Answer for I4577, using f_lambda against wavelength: 16.6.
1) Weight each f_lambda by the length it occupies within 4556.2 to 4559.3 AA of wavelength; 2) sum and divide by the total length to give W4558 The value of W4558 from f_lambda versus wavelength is 17.3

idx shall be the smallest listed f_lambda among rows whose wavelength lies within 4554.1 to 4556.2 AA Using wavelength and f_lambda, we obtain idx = 17.52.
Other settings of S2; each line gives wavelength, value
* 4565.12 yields 17.21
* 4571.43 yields 16.84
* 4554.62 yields 17.64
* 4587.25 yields 16.91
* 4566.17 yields 17.2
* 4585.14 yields 16.92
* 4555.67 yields 17.52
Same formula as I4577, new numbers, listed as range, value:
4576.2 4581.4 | 16.7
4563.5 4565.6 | 17.2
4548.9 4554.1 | 17.9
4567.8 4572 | 17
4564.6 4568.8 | 17.1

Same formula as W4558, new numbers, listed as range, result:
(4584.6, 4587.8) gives 16.9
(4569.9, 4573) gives 16.8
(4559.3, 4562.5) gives 17.1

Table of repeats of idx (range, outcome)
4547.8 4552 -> 17.92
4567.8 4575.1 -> 16.63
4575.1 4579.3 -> 16.6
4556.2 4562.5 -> 17.1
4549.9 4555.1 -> 17.64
